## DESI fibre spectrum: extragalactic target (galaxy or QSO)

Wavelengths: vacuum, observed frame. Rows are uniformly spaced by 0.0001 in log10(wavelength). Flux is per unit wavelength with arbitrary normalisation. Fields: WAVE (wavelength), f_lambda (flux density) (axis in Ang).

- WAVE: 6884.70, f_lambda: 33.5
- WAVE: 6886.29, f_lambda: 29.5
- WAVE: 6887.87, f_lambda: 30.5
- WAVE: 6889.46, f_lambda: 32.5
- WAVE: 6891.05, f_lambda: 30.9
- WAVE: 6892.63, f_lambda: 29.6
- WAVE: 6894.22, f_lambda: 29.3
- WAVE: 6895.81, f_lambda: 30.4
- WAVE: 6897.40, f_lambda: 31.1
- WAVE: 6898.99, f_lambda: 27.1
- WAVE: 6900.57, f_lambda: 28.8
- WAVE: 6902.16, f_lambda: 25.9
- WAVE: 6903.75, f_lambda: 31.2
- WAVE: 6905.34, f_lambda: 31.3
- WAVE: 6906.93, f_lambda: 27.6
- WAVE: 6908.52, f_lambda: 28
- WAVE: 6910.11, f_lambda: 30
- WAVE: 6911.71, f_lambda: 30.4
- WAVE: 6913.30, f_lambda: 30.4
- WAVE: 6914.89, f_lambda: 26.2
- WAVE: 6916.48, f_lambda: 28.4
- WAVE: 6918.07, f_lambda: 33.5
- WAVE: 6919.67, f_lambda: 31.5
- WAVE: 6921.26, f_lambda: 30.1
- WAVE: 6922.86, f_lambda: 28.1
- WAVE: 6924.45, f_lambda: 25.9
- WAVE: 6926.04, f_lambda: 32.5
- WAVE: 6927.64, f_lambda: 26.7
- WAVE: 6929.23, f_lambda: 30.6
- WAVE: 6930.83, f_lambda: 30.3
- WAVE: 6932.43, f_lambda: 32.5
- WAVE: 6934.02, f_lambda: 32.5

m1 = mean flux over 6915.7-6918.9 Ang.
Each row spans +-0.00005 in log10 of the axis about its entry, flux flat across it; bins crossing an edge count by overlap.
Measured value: 30.9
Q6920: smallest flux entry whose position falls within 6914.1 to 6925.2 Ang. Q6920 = 25.9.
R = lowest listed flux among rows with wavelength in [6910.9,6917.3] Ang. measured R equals 26.2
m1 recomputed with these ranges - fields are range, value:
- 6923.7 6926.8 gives 29.3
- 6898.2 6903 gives 27.3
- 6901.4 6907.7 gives 29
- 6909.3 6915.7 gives 29.2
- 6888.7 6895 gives 30.6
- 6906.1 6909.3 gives 27.8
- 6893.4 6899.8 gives 29.5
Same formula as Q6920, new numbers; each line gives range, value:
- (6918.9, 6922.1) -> 30.1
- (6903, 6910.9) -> 27.6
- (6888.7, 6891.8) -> 30.9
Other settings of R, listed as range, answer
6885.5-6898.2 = 29.3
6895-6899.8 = 27.1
